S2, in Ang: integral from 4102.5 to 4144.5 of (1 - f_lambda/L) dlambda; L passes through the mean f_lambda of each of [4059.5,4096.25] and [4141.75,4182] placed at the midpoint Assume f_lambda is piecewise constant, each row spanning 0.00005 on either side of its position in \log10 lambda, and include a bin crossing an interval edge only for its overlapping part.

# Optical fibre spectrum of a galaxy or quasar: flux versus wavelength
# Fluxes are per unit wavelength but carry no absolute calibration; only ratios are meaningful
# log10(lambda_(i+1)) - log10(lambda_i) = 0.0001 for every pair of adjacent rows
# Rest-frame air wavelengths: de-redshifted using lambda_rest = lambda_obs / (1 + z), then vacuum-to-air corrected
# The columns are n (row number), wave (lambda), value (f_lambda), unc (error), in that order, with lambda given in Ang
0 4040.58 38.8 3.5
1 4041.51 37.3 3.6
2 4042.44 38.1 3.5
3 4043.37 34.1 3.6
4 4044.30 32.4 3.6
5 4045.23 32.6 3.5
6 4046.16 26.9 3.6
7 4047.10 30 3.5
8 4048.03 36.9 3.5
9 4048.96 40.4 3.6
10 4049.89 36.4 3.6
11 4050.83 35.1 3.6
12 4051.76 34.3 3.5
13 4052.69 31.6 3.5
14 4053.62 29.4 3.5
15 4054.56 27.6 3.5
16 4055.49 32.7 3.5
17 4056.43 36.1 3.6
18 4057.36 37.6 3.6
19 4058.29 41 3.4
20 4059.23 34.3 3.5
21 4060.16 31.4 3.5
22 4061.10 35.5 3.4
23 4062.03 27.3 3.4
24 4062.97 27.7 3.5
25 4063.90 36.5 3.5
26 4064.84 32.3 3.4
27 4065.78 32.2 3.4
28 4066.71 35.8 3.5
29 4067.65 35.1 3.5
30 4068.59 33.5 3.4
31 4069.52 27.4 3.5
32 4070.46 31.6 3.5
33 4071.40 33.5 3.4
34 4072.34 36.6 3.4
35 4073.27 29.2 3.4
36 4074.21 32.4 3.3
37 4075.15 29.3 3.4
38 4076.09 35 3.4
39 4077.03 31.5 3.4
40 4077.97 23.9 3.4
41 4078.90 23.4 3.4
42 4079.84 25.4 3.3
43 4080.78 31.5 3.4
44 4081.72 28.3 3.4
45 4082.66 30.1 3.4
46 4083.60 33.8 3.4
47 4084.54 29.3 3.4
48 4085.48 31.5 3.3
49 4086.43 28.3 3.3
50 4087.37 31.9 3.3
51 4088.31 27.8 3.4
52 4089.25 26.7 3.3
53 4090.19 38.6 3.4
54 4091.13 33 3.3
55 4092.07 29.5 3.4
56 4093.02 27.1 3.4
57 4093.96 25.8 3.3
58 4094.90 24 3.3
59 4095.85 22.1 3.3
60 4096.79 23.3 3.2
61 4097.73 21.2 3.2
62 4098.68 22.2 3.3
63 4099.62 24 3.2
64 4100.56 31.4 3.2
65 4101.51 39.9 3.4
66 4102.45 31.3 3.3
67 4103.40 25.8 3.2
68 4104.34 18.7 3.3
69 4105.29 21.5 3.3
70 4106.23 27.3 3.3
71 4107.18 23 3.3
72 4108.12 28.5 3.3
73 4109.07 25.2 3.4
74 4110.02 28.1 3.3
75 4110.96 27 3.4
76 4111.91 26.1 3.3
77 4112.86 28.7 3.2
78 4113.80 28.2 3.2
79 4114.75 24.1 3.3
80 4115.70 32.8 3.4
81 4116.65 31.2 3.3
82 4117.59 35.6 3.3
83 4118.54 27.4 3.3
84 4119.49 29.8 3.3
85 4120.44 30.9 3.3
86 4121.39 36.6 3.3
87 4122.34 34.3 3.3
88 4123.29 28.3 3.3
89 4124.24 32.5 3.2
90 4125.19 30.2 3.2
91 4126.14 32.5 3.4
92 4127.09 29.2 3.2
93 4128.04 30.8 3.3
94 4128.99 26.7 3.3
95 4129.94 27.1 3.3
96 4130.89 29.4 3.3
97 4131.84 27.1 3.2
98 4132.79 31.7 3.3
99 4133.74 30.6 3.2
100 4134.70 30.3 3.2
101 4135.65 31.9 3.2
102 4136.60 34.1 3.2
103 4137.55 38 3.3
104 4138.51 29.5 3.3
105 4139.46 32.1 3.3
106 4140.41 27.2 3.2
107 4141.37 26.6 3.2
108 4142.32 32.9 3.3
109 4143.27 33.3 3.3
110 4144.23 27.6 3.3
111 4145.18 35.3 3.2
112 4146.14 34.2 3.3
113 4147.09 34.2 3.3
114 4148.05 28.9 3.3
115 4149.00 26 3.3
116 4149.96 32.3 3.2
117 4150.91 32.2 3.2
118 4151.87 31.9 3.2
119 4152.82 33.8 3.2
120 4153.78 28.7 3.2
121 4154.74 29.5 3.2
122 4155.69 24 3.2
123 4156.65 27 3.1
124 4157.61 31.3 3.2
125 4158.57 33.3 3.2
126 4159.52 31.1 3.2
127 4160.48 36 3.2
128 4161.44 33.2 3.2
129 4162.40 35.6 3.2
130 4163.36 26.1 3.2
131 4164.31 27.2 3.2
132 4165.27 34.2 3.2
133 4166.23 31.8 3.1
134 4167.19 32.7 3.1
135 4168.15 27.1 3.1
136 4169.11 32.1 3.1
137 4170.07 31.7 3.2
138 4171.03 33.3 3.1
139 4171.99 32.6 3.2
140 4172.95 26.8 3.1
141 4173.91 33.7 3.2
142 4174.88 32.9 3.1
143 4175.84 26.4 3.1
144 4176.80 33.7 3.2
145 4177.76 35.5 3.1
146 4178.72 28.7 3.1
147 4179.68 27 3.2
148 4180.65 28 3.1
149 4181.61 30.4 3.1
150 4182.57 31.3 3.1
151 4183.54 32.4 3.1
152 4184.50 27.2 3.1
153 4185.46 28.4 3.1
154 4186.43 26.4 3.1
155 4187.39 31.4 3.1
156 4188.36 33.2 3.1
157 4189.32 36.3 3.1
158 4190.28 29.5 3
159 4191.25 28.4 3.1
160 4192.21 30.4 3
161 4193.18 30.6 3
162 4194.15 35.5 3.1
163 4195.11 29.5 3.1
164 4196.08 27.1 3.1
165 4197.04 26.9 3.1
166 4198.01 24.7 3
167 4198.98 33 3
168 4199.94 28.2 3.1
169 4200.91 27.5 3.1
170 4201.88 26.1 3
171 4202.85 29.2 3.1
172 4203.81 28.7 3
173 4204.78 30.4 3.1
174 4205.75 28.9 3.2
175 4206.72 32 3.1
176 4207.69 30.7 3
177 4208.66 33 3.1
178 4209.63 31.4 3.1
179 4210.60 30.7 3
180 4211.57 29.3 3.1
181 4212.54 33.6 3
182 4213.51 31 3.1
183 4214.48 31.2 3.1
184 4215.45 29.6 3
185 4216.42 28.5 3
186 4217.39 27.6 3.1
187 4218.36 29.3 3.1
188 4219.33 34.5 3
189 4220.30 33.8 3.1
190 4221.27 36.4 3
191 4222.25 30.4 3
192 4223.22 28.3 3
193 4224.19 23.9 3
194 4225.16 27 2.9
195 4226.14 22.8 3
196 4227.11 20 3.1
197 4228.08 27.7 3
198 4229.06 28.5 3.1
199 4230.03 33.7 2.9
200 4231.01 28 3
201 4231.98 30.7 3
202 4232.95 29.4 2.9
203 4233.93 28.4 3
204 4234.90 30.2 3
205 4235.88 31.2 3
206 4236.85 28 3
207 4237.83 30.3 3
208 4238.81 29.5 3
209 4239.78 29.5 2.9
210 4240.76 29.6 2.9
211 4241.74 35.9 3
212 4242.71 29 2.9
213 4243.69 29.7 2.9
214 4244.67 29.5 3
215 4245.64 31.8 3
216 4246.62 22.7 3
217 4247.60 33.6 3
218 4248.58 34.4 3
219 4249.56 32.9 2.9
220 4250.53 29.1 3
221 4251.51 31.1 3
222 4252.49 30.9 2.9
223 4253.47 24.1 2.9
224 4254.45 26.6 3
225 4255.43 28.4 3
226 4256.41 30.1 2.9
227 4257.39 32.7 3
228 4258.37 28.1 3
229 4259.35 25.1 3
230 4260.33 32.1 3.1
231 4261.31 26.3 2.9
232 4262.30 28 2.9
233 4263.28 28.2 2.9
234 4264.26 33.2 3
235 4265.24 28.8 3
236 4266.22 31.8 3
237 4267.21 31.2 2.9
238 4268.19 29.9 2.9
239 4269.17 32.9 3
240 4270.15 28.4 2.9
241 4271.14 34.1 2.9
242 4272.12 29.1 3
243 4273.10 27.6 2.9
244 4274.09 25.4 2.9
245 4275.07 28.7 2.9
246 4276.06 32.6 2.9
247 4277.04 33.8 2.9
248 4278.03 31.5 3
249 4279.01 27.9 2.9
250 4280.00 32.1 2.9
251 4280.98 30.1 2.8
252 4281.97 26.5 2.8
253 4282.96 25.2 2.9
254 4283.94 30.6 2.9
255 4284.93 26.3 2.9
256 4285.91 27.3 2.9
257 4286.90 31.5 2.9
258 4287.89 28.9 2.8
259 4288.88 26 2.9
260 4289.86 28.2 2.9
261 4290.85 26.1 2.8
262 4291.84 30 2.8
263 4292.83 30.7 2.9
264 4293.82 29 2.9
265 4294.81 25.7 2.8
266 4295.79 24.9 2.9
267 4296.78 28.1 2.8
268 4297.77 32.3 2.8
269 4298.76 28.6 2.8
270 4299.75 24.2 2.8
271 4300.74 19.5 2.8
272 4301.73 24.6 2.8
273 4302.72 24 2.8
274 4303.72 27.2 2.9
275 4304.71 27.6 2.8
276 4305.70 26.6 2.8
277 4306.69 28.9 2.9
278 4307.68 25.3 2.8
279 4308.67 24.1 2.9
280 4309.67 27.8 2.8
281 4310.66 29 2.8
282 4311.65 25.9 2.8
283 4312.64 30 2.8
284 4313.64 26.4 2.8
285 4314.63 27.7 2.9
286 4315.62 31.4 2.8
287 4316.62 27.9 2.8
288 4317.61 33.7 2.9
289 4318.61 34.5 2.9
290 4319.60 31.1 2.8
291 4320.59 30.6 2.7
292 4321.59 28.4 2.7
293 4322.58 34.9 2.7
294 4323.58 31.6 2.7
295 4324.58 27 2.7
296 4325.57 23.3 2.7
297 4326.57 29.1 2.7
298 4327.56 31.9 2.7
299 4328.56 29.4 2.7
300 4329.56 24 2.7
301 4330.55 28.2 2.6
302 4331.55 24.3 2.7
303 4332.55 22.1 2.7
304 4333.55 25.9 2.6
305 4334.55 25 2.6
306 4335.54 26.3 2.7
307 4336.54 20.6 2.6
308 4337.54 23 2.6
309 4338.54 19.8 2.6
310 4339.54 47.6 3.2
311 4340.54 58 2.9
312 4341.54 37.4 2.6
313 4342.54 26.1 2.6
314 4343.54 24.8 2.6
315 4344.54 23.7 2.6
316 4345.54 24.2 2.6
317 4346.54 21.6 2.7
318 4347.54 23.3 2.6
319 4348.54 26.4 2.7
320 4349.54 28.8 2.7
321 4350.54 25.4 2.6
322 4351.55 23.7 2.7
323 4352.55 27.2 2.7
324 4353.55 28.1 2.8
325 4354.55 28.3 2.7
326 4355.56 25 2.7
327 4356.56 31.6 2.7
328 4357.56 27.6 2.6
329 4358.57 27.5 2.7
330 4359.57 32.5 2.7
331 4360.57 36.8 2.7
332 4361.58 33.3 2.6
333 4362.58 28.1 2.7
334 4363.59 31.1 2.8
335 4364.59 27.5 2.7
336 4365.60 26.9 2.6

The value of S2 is 1.9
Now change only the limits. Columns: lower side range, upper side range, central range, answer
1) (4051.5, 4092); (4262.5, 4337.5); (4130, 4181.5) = -0.9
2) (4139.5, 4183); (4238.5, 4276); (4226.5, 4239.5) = 0.5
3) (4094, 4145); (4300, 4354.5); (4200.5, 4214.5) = -0.9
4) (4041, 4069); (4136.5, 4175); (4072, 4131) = 6.8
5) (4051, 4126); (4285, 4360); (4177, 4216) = -1.4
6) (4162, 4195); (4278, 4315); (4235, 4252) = -0.9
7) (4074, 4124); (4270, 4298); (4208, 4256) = -1.6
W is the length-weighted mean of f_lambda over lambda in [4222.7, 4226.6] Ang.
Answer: 25.6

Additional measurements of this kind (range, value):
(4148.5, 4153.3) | 31.3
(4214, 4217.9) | 29.2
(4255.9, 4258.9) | 30.2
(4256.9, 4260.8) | 29.5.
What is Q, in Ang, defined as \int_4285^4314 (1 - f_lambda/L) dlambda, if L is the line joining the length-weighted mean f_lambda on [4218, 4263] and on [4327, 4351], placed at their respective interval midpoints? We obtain 1.32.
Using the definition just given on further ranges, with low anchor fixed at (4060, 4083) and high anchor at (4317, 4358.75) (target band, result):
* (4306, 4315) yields 0.4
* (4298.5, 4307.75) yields 1.0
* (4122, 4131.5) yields 0.2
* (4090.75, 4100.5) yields 1.7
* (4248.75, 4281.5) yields -0.8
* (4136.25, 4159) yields -0.5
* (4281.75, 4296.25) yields 0.5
